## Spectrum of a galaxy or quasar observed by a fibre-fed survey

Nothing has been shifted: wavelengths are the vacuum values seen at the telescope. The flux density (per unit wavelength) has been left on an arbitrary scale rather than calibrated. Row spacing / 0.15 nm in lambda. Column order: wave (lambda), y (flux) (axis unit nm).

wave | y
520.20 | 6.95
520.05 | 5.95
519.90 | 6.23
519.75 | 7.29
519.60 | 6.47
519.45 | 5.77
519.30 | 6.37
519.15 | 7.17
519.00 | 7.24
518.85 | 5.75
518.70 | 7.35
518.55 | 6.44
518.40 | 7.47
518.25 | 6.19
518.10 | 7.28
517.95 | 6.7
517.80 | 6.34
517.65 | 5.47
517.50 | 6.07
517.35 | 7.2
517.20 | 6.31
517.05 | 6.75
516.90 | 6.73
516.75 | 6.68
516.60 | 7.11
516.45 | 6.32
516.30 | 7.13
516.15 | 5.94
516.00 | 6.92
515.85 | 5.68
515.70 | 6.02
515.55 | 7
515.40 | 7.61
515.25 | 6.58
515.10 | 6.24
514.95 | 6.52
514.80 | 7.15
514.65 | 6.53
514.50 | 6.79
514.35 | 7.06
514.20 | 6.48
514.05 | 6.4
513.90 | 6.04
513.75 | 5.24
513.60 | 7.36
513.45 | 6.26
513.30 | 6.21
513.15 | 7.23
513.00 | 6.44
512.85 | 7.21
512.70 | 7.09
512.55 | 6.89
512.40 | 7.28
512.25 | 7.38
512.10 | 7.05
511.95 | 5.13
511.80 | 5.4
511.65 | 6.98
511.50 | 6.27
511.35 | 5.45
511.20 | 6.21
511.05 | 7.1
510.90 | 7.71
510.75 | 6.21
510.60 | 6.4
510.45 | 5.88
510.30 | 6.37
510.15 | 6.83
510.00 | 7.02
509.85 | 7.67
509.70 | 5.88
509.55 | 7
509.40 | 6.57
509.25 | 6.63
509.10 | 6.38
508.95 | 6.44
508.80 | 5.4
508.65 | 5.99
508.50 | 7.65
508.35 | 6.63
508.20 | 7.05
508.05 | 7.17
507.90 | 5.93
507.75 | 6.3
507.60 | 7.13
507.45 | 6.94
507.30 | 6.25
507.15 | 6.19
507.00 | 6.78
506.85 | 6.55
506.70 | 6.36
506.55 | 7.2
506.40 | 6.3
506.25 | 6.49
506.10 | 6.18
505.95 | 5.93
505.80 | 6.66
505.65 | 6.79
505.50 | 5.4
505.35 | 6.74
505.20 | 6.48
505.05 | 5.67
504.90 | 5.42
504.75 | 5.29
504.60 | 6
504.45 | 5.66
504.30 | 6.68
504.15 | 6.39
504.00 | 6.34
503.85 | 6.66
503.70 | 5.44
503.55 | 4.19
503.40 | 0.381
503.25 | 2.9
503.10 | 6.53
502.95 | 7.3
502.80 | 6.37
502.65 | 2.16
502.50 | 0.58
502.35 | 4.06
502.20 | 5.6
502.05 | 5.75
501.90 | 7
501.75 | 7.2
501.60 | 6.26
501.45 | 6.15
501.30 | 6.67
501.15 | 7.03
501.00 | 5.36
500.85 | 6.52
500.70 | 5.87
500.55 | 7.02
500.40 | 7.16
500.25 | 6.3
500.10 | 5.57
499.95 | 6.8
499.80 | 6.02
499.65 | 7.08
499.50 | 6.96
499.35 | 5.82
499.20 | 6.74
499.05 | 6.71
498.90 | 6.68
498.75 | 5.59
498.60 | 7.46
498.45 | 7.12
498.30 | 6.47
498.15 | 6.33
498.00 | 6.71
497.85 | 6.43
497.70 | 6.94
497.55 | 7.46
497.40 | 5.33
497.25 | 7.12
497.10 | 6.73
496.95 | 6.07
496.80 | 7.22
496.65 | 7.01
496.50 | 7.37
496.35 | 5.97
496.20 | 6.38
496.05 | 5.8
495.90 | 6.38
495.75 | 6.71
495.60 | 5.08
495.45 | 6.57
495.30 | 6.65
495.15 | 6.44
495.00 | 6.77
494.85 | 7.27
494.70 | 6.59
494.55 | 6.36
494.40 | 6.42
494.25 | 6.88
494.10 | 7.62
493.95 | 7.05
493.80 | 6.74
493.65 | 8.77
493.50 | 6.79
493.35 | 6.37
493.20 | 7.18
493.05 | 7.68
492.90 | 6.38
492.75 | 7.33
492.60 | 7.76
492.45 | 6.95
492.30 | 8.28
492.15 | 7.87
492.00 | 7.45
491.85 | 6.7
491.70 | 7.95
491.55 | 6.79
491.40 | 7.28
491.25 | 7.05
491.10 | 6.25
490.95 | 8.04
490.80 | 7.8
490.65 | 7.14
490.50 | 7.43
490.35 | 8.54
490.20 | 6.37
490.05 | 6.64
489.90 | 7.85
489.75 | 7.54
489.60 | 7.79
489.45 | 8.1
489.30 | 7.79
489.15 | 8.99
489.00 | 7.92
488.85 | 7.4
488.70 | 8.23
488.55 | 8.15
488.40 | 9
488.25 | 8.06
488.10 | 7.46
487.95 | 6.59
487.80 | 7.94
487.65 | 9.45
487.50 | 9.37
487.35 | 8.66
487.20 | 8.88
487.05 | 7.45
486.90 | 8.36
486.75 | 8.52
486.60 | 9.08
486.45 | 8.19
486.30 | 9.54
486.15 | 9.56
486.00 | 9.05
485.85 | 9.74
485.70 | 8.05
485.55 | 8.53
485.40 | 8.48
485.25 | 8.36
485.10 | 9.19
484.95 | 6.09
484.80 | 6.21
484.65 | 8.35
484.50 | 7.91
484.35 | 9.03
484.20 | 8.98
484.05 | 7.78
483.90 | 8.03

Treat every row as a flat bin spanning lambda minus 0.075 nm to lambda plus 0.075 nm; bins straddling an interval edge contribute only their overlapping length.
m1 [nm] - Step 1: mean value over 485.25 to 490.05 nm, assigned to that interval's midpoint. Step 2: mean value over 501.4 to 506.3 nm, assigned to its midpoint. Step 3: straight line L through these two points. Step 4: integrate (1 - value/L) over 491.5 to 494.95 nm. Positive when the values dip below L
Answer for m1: 0.093 nm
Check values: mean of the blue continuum 8.35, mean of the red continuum 5.53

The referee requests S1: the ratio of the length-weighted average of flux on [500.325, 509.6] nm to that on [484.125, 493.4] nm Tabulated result 0.8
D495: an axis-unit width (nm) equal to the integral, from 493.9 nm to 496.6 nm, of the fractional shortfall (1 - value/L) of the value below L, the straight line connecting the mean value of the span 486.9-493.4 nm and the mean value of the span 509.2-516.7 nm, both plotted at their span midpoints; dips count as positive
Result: 0.32 nm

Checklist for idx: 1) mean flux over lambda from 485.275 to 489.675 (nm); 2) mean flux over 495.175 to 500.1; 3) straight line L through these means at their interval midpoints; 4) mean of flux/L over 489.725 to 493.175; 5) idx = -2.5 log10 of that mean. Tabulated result 0.05 mag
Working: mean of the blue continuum 8.42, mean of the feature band 7.35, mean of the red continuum 6.54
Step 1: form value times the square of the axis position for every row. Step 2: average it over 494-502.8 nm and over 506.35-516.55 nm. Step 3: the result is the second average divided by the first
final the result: 1.10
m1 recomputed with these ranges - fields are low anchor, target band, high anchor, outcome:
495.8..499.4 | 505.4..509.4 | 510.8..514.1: 0.05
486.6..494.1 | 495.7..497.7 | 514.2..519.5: 0.23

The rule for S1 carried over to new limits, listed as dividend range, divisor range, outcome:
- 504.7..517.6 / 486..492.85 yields 0.83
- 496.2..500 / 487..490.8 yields 0.84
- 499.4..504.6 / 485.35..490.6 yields 0.69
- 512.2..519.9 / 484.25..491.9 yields 0.83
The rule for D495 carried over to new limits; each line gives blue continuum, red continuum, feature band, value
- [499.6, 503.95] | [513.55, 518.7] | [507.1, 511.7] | -0.34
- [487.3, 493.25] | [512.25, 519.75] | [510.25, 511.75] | 0.09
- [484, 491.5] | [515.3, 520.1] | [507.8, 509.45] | 0.12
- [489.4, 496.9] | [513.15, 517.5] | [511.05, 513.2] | 0.02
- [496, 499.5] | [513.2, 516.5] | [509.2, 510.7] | -0.02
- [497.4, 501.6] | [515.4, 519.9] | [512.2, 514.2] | -0.03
